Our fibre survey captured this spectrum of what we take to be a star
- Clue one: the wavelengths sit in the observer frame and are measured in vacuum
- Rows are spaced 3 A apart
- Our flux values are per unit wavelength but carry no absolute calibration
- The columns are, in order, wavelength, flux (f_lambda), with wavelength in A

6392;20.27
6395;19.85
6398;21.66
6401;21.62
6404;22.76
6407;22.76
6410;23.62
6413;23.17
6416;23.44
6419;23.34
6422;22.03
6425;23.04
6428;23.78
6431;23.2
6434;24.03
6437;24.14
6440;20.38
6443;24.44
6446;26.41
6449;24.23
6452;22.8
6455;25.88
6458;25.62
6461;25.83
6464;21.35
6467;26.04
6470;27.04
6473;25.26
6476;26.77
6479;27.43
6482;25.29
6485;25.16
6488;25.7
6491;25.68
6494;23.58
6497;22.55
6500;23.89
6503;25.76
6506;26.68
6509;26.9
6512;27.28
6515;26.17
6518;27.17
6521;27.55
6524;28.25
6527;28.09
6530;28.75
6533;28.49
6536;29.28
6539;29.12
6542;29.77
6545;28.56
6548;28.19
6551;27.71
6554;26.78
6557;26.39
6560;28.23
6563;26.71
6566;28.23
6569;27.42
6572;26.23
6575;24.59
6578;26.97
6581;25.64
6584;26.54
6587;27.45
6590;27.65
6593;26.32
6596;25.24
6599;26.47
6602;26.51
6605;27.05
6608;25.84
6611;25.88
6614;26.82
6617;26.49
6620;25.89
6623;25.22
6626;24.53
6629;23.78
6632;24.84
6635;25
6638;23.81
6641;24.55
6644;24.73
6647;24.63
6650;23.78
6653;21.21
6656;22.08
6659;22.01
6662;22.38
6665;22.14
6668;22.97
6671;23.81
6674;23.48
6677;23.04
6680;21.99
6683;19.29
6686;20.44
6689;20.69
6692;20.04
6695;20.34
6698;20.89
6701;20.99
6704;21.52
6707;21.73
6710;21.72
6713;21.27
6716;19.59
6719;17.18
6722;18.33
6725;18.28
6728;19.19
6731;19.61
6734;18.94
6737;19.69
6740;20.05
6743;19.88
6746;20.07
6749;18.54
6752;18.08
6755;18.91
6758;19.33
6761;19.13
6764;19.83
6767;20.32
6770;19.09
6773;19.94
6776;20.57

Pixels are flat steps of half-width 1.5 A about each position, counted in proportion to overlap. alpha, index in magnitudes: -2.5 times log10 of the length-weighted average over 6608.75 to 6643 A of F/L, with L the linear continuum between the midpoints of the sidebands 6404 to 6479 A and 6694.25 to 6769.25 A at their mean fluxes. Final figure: -0.179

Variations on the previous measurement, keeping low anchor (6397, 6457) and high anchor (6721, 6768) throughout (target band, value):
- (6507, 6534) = -0.238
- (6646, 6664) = -0.111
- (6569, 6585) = -0.215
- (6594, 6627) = -0.233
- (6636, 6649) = -0.186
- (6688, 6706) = -0.048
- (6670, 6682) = -0.139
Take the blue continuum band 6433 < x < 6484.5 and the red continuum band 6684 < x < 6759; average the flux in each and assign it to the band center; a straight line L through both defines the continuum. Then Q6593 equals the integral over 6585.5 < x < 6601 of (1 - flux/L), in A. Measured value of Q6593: -3.0 A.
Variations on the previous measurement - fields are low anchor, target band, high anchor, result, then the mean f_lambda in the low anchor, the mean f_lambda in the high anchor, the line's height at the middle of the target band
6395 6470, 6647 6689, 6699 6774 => -3.5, 23.6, 19.7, 20.5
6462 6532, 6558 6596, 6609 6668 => -2.7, 26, 24.2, 25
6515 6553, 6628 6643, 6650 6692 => -0.5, 28.3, 22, 23.6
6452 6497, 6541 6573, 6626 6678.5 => -4.2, 25.3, 23.5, 24.4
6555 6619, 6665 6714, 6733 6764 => 1.0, 26.6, 19.3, 22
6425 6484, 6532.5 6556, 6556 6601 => -2.1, 24.7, 26.7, 26.1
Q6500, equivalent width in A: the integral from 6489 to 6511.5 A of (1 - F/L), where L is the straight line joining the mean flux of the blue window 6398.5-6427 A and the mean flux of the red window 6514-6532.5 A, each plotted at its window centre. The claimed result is 1.4 A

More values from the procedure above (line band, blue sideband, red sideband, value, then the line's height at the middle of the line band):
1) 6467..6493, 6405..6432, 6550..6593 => -1.4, 24.6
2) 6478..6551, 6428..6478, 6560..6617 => -4.0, 25.5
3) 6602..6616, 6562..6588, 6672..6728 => -0.8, 25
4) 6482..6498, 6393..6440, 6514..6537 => 1.0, 26.3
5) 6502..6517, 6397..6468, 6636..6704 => -2.3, 23.1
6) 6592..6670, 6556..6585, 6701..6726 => -2.3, 23.9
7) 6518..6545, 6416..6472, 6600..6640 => -4.1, 24.8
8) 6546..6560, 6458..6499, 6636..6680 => -1.8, 24.4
